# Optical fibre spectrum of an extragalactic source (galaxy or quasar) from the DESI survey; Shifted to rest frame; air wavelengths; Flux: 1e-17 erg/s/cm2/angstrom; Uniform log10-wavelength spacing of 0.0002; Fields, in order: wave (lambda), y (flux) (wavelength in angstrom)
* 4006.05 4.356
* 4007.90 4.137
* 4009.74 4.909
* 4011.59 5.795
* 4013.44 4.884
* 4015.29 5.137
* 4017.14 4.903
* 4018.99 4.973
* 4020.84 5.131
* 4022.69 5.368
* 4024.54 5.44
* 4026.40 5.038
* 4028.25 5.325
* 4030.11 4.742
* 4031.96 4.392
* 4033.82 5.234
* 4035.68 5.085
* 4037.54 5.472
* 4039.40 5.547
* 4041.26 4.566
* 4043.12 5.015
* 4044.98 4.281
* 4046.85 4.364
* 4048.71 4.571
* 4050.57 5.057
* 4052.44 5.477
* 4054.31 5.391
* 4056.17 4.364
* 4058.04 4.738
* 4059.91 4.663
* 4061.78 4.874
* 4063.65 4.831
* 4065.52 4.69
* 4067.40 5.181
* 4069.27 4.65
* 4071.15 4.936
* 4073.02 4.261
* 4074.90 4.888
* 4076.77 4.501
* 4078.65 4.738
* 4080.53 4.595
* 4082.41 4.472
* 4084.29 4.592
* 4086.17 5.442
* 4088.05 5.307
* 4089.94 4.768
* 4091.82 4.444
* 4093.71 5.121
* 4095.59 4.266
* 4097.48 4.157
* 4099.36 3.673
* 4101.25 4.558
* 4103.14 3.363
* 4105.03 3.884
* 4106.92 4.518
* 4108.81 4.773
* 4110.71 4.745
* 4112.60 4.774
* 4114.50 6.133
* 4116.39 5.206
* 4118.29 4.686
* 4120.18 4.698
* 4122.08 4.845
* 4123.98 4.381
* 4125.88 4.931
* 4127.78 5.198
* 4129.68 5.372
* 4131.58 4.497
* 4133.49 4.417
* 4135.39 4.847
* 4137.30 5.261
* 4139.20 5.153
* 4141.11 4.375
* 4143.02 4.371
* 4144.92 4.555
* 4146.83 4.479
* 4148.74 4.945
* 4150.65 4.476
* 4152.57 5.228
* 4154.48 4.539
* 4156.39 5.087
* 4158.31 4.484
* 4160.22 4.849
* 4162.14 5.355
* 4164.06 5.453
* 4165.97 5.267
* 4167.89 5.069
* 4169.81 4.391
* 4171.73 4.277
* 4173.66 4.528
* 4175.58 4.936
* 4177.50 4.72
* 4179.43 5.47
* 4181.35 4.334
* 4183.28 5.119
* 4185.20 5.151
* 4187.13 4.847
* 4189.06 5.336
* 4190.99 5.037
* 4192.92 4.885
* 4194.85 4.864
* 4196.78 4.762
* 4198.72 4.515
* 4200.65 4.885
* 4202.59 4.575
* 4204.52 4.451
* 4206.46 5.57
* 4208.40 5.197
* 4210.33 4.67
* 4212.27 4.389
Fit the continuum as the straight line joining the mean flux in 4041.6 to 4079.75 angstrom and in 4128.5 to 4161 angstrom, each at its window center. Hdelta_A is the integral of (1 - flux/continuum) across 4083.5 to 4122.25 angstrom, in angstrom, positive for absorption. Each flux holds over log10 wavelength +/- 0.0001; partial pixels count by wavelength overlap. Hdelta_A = 0.9 angstrom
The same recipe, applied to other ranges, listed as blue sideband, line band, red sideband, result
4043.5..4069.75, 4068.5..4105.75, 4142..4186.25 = 2.1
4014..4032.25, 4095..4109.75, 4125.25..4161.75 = 2.2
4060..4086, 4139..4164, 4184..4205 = 0.2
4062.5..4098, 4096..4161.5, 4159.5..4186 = 1.9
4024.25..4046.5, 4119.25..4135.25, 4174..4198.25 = 0.5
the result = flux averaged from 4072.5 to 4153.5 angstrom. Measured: 4.7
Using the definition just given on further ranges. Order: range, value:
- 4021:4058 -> 4.98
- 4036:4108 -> 4.69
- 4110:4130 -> 4.99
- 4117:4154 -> 4.78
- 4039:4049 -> 4.69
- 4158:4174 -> 4.88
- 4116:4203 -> 4.84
